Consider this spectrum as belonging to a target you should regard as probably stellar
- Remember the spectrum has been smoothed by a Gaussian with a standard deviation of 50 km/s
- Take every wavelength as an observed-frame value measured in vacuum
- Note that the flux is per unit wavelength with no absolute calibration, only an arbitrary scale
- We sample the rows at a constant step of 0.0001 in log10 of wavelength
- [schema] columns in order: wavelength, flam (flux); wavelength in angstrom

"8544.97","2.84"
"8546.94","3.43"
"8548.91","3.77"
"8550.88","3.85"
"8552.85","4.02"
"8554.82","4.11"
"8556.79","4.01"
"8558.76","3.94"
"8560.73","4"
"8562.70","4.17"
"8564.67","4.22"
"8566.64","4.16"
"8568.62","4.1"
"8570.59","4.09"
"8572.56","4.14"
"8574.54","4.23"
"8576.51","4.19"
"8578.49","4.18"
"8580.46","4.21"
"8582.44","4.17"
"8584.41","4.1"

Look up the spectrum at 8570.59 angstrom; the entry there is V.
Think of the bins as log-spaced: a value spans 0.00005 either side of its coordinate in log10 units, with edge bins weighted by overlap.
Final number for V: 4.09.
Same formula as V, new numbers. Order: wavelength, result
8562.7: 4.17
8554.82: 4.11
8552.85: 4.02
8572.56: 4.14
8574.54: 4.23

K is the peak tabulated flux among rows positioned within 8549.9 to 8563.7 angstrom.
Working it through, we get 4.17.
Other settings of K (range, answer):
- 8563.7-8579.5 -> 4.23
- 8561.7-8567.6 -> 4.22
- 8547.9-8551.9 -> 3.85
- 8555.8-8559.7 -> 4.01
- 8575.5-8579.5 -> 4.19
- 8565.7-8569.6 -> 4.16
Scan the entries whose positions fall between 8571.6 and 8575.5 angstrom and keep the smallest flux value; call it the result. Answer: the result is 4.14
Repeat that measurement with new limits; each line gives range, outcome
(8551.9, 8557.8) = 4.01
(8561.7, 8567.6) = 4.16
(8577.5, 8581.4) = 4.18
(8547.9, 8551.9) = 3.77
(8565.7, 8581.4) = 4.09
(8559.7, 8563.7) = 4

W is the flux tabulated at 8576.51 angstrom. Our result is 4.19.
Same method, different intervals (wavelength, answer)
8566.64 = 4.16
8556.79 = 4.01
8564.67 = 4.22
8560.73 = 4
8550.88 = 3.85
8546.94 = 3.43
